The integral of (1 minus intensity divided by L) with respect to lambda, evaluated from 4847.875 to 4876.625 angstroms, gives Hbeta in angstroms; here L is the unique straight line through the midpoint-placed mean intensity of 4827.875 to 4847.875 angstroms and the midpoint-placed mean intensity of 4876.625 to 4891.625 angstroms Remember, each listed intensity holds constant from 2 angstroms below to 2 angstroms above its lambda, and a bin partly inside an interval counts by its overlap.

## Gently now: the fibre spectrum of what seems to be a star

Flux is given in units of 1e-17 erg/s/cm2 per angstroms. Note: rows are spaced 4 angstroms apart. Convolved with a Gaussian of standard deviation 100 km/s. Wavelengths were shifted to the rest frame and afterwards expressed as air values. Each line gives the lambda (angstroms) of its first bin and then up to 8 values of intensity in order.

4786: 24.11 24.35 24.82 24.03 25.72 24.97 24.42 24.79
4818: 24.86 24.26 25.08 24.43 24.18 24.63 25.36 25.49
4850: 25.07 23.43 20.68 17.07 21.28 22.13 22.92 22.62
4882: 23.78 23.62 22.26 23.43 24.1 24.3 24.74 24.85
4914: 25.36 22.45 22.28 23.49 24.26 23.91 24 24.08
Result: 2.5 angstroms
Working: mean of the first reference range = 24.8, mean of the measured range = 21.8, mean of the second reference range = 23.1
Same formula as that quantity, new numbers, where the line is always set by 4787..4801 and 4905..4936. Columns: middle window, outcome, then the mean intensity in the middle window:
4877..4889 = 0.38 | 23.3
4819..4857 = -0.45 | 24.6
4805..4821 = -0.22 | 24.7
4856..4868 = 2.23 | 19.7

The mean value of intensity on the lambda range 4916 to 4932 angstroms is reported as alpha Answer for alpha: 23.1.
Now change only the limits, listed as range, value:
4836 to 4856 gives 24.8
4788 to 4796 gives 24.6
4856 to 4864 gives 18.9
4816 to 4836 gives 24.6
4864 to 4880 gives 22.2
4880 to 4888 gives 23.7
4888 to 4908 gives 23.8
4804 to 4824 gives 24.7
